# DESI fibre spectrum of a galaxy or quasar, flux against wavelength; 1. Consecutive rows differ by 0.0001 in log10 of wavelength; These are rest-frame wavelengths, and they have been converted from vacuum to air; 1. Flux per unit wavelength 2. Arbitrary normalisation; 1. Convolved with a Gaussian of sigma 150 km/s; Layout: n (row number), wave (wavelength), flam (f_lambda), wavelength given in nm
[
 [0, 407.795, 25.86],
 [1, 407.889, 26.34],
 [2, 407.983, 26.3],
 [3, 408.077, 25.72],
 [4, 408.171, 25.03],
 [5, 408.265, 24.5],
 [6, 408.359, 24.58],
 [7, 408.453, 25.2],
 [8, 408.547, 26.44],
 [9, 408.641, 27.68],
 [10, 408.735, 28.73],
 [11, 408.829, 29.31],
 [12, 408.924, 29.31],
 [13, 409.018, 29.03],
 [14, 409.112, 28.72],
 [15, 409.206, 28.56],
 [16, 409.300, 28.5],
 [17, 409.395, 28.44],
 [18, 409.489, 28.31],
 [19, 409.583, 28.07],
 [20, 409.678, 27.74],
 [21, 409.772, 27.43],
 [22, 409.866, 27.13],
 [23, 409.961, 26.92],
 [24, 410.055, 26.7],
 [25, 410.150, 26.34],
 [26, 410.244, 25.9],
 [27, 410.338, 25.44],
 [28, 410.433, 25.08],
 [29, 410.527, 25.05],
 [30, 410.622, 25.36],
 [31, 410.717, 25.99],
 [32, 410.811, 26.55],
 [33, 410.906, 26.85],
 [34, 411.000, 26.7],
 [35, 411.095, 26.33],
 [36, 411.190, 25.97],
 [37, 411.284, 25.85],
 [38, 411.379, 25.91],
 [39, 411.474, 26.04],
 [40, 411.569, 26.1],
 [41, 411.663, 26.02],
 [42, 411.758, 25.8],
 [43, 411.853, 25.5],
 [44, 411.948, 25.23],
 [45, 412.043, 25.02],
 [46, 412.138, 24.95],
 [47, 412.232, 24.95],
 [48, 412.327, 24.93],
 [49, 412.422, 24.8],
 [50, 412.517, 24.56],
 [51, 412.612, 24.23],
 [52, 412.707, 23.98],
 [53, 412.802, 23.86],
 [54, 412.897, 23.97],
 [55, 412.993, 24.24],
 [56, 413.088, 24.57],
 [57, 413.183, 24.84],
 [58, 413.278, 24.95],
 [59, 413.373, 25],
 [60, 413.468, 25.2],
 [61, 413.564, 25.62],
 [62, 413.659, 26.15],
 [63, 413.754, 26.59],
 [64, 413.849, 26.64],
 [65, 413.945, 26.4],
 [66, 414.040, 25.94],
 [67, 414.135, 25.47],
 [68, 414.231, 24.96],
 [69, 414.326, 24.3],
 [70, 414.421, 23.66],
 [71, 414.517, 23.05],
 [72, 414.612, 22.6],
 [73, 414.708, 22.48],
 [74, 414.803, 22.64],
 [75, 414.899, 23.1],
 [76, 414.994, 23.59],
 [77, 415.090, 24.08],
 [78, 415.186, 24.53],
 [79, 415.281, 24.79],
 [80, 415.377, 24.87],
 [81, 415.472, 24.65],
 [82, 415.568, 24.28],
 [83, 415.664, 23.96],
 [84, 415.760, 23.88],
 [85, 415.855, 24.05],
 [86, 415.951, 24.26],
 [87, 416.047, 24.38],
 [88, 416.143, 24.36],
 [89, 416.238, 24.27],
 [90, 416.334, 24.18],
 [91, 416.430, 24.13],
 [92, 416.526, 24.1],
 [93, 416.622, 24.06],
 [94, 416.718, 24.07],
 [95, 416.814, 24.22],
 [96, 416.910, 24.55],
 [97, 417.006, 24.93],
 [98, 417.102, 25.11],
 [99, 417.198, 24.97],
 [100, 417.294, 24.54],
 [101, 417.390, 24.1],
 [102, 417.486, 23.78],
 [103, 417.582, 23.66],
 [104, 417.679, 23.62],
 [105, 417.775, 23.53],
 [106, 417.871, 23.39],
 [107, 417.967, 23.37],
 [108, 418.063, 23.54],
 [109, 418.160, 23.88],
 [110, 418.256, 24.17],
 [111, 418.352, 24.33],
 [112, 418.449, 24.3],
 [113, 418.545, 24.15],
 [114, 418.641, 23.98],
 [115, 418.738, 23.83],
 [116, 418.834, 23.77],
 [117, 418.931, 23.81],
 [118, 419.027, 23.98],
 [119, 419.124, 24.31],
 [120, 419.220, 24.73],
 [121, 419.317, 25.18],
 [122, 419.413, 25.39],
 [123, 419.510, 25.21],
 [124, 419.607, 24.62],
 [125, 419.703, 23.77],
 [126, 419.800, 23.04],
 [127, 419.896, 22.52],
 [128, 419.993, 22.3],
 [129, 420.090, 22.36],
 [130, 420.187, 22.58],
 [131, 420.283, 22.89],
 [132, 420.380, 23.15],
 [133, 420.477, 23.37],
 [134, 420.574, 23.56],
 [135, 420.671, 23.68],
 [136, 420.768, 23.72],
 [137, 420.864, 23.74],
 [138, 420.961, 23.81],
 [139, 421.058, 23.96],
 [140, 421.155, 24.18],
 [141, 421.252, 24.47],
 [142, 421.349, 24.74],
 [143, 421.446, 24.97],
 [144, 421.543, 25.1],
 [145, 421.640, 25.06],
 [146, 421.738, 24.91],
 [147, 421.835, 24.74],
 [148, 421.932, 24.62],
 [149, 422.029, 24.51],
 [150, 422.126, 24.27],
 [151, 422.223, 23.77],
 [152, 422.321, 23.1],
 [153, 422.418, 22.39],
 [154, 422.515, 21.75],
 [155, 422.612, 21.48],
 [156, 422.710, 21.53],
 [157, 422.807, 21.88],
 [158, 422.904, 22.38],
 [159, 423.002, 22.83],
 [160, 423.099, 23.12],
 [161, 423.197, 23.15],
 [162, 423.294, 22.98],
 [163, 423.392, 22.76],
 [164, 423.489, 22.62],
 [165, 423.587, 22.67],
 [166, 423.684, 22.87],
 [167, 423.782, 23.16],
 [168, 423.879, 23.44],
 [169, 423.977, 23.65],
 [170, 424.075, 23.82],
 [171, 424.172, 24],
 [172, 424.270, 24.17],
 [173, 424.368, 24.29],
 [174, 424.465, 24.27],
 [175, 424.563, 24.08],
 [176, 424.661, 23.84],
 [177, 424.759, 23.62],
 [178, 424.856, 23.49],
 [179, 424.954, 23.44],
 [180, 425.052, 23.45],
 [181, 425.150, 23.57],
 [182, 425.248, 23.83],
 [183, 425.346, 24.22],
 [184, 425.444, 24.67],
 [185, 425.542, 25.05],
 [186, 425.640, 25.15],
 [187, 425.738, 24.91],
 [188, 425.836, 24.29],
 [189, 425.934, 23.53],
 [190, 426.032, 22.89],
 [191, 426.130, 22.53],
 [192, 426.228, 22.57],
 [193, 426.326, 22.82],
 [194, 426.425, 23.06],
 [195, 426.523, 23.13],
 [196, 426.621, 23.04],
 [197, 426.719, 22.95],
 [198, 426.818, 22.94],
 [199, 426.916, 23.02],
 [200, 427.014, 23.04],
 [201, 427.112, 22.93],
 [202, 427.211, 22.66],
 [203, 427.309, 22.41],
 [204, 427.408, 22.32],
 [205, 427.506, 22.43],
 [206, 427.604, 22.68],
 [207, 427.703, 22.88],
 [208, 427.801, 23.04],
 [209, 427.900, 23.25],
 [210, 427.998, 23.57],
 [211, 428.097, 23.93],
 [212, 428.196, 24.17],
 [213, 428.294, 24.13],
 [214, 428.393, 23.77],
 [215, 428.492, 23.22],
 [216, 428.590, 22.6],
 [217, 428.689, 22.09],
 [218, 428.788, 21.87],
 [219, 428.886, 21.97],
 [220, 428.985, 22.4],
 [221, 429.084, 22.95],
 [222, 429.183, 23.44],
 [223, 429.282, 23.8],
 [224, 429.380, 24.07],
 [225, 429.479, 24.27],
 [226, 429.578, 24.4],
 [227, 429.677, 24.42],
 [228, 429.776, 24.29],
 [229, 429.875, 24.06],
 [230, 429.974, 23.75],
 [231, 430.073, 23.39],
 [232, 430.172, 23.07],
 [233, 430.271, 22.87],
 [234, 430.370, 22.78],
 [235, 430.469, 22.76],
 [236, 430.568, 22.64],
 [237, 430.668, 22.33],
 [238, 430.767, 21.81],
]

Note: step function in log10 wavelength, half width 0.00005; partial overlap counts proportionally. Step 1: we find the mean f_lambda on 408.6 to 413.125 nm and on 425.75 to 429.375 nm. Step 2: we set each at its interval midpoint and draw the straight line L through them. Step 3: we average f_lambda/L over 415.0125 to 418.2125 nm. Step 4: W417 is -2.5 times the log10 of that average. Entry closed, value 0.04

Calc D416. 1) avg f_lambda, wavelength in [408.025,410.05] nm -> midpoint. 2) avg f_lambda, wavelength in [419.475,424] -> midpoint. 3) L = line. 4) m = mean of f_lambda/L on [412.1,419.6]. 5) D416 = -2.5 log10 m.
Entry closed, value 0.04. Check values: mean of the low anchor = 27.4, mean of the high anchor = 23.4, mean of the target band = 24.4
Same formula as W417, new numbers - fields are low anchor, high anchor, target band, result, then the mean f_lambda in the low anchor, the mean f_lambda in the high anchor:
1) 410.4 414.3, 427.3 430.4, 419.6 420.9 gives 0.054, 25.4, 23.3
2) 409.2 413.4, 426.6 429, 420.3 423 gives 0.018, 25.9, 22.9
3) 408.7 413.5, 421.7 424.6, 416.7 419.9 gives 0.013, 26.2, 23.3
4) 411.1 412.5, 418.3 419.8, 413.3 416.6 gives 0.023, 25.5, 24.3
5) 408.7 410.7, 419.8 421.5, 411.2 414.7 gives 0.051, 27.4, 23.5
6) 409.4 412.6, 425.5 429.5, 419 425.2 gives 0.024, 26.1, 23.2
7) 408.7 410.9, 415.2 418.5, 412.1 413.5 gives 0.059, 27.3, 24.2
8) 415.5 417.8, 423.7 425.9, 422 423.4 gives 0.060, 24.2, 24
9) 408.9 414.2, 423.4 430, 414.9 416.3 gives 0.048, 26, 23.4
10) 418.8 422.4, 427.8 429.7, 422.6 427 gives 0.013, 24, 23.4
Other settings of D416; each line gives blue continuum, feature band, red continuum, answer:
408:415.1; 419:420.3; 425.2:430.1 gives 0.034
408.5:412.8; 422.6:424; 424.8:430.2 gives 0.067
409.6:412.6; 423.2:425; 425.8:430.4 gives 0.014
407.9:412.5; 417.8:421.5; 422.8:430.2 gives 0.036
